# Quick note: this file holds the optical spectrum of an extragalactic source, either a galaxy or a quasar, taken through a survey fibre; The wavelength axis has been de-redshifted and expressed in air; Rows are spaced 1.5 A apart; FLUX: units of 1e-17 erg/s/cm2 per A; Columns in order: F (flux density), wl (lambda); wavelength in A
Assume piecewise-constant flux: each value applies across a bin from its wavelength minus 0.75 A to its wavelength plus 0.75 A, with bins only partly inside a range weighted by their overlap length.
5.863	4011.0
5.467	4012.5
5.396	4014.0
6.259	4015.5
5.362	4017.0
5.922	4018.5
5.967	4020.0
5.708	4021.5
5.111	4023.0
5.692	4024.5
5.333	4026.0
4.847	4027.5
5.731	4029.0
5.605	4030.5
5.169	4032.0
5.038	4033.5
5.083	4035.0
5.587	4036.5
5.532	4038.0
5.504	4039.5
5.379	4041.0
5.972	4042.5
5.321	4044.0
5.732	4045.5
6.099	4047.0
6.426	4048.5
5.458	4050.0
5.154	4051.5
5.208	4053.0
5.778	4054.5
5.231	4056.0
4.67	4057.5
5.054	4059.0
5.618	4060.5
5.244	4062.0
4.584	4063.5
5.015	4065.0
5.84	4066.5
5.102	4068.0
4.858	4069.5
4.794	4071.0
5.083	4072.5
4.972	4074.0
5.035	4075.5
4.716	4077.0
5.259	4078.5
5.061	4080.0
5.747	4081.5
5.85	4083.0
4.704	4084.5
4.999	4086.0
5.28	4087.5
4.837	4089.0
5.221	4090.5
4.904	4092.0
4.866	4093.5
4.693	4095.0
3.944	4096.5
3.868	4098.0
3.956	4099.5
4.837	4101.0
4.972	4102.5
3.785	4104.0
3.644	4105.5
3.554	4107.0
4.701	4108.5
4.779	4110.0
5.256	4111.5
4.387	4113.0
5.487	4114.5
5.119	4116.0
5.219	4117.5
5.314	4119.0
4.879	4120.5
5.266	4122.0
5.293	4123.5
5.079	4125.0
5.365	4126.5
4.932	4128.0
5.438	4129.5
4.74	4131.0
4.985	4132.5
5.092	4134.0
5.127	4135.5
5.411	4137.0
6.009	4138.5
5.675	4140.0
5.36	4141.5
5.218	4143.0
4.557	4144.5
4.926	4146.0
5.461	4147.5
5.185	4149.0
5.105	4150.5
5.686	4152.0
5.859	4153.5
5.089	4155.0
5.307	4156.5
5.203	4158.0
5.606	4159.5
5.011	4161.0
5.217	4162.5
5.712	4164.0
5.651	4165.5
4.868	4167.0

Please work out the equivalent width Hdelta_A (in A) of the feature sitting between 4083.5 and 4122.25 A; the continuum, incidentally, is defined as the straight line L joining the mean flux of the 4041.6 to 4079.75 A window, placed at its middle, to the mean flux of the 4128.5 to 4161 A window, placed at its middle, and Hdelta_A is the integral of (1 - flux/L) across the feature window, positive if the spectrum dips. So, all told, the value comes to 4.19 A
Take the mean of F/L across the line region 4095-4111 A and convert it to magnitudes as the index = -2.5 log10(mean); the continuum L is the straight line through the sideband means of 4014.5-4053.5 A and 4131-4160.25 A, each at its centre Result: 0.26 mag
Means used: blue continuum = 5.55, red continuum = 5.29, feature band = 4.24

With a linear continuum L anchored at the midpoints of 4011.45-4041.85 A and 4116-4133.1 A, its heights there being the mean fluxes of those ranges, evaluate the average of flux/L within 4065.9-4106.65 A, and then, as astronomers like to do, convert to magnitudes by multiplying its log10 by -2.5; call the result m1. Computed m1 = 0.10 mag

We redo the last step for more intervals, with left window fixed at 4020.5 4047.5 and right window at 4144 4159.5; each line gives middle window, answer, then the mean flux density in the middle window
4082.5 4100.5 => 0.134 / 4.75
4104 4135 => 0.089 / 4.9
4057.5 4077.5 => 0.073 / 5.06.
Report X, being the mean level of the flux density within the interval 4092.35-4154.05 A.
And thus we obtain 4.95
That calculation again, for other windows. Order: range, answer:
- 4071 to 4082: 5.09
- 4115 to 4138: 5.16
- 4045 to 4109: 4.98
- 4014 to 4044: 5.51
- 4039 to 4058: 5.54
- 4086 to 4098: 4.77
